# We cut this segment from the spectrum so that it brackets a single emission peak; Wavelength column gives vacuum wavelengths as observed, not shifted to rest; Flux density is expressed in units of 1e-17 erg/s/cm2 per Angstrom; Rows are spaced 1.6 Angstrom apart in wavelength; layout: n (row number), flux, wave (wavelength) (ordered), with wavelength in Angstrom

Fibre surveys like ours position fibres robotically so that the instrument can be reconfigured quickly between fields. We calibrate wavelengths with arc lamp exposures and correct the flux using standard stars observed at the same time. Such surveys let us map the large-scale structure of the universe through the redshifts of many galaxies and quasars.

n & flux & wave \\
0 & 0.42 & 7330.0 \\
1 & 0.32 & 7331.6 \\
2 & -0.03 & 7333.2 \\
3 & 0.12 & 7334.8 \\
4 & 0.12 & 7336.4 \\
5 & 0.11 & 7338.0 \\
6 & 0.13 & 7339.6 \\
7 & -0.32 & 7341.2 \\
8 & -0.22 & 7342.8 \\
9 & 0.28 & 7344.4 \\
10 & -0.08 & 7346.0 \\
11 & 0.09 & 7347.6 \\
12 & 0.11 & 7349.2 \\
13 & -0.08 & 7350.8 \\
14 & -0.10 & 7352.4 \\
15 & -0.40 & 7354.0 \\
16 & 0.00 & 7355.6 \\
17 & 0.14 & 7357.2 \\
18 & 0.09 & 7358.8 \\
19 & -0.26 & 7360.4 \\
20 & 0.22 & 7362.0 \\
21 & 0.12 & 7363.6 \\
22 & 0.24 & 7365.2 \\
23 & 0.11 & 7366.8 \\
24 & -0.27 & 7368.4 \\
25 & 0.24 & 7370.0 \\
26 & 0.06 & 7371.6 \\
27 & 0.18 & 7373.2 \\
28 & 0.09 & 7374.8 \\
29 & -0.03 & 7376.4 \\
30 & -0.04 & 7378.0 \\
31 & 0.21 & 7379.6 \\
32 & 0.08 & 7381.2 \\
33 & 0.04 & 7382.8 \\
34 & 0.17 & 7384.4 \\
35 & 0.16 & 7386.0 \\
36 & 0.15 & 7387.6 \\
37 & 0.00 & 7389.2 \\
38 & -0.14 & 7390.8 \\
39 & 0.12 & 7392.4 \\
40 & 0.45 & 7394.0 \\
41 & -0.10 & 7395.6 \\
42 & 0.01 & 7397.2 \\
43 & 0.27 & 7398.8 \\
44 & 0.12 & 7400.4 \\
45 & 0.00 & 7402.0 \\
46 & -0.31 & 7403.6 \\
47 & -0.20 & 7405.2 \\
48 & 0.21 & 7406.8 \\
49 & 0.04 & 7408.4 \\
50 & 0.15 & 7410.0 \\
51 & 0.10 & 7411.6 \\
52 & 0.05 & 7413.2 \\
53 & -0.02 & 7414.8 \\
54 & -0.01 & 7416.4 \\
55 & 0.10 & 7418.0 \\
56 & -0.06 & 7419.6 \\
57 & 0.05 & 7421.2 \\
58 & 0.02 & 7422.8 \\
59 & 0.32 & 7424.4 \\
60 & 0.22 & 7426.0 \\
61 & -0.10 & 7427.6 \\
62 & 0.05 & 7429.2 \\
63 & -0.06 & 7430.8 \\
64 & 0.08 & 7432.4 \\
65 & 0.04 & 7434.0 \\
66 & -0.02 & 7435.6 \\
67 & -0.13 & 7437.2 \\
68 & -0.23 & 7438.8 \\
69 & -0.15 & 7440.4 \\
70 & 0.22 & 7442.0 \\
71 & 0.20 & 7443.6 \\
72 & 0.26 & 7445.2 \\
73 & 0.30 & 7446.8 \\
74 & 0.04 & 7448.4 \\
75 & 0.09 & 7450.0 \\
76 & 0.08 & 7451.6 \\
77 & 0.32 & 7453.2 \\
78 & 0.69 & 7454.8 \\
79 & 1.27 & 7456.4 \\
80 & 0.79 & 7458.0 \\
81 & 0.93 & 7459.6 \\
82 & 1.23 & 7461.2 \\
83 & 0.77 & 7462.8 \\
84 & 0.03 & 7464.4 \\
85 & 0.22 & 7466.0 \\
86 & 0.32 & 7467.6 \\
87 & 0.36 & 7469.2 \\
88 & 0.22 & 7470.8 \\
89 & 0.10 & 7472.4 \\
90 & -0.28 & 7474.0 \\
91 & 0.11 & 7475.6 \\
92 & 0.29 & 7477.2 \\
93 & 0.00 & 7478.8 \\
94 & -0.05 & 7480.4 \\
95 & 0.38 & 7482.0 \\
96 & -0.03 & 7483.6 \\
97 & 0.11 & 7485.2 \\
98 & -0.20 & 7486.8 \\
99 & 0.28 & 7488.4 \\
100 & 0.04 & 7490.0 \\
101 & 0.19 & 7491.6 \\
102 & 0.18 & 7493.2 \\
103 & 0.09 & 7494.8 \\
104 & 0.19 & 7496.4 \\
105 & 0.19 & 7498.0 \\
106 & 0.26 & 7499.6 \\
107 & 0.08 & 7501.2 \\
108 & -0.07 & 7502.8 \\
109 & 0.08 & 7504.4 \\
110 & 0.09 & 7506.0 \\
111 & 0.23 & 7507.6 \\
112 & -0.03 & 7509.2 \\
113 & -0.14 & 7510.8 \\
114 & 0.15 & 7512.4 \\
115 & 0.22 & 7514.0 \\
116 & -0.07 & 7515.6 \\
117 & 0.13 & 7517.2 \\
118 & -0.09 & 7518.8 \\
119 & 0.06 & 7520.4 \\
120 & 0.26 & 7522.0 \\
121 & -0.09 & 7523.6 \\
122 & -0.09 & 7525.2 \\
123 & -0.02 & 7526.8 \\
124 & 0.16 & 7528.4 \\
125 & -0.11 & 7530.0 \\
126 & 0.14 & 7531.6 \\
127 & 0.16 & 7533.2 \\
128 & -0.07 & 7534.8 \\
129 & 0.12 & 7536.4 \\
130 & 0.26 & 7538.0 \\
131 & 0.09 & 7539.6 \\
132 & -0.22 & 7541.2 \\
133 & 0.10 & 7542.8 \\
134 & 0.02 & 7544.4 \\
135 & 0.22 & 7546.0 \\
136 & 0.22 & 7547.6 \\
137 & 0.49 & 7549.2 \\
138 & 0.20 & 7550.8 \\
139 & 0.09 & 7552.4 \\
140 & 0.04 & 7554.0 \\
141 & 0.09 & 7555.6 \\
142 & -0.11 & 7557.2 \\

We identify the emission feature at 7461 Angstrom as [O II]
